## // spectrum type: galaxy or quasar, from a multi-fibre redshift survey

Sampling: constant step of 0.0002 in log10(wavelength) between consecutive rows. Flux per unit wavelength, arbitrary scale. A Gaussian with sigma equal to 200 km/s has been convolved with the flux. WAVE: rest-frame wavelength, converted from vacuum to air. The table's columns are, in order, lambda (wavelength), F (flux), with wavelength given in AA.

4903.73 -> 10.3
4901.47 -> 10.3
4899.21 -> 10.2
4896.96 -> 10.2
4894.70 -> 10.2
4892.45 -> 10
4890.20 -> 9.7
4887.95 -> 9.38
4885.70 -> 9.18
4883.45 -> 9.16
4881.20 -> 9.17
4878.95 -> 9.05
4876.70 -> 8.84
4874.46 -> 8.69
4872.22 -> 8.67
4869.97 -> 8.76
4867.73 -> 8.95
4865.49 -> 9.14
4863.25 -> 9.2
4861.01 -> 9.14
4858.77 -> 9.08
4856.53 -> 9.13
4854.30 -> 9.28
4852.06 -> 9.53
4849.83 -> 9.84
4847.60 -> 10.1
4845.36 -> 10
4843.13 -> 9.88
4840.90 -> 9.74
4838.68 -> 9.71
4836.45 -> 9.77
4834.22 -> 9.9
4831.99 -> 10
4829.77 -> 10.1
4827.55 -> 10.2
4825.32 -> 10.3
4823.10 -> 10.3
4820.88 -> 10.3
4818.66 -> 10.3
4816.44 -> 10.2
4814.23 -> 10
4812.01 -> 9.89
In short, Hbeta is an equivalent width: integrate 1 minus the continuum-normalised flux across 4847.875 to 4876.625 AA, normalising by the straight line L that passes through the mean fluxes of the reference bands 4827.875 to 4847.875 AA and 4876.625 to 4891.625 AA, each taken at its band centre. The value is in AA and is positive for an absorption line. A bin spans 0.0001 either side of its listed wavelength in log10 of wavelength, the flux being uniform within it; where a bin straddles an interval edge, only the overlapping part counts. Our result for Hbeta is 1.3 AA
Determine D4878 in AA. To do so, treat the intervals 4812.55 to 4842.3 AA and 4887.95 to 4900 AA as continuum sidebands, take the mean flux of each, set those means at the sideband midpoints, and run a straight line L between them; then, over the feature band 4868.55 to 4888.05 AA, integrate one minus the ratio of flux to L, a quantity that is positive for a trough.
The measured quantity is 2.04 AA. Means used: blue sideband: 10.1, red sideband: 10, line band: 8.97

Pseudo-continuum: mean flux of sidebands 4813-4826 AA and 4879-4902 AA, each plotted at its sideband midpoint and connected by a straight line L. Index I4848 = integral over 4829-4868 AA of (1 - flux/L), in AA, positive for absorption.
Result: 1.7 AA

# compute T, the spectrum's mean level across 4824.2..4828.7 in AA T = 10.2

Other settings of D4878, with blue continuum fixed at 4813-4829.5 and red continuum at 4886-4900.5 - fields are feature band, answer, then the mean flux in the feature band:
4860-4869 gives 0.8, 9.1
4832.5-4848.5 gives 0.4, 9.87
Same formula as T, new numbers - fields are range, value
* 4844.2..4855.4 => 9.75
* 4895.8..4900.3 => 10.2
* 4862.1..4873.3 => 8.94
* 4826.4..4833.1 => 10.1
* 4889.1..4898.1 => 10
